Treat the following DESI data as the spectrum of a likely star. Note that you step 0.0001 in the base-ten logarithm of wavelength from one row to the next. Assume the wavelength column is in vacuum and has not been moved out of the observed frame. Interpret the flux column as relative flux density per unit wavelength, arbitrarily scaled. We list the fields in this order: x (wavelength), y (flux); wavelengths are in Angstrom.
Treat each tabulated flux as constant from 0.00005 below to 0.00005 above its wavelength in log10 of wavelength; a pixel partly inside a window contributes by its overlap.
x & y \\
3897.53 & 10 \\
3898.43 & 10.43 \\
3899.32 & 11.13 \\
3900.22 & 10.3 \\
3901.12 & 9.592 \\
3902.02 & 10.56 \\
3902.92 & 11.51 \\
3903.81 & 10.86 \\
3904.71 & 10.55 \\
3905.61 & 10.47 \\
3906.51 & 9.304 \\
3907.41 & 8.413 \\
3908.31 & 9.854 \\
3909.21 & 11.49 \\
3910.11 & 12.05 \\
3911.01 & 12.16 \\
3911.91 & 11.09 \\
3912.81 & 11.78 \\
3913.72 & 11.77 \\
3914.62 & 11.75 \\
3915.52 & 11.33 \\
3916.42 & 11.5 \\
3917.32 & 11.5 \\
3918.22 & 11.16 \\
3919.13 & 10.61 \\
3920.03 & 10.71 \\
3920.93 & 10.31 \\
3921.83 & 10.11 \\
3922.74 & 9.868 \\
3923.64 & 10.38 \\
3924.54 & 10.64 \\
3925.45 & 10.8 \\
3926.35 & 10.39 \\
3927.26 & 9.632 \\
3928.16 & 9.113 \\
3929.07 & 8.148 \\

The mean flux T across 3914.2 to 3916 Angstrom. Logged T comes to 11.6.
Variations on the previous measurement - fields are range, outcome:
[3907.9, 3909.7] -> 10.7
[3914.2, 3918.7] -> 11.4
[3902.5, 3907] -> 10.5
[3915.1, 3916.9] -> 11.4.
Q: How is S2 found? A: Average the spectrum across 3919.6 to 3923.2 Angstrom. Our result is 10.3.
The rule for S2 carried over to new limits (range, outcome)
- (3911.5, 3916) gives 11.5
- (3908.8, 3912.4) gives 11.7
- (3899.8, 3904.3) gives 10.6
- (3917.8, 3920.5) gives 10.8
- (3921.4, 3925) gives 10.2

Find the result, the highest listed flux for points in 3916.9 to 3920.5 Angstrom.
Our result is 11.5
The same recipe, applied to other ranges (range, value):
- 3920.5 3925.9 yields 10.8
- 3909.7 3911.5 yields 12.16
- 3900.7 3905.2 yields 11.51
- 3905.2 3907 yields 10.47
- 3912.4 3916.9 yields 11.78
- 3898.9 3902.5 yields 11.13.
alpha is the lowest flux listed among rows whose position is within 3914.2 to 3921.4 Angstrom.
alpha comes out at 10.31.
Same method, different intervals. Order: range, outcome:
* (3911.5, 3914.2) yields 11.09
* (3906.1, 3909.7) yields 8.413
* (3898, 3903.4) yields 9.592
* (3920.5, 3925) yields 9.868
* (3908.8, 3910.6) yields 11.49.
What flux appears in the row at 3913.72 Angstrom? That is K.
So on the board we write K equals 11.77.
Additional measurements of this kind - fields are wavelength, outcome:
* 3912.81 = 11.78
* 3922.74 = 9.868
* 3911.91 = 11.09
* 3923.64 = 10.38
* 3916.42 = 11.5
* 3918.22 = 11.16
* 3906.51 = 9.304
